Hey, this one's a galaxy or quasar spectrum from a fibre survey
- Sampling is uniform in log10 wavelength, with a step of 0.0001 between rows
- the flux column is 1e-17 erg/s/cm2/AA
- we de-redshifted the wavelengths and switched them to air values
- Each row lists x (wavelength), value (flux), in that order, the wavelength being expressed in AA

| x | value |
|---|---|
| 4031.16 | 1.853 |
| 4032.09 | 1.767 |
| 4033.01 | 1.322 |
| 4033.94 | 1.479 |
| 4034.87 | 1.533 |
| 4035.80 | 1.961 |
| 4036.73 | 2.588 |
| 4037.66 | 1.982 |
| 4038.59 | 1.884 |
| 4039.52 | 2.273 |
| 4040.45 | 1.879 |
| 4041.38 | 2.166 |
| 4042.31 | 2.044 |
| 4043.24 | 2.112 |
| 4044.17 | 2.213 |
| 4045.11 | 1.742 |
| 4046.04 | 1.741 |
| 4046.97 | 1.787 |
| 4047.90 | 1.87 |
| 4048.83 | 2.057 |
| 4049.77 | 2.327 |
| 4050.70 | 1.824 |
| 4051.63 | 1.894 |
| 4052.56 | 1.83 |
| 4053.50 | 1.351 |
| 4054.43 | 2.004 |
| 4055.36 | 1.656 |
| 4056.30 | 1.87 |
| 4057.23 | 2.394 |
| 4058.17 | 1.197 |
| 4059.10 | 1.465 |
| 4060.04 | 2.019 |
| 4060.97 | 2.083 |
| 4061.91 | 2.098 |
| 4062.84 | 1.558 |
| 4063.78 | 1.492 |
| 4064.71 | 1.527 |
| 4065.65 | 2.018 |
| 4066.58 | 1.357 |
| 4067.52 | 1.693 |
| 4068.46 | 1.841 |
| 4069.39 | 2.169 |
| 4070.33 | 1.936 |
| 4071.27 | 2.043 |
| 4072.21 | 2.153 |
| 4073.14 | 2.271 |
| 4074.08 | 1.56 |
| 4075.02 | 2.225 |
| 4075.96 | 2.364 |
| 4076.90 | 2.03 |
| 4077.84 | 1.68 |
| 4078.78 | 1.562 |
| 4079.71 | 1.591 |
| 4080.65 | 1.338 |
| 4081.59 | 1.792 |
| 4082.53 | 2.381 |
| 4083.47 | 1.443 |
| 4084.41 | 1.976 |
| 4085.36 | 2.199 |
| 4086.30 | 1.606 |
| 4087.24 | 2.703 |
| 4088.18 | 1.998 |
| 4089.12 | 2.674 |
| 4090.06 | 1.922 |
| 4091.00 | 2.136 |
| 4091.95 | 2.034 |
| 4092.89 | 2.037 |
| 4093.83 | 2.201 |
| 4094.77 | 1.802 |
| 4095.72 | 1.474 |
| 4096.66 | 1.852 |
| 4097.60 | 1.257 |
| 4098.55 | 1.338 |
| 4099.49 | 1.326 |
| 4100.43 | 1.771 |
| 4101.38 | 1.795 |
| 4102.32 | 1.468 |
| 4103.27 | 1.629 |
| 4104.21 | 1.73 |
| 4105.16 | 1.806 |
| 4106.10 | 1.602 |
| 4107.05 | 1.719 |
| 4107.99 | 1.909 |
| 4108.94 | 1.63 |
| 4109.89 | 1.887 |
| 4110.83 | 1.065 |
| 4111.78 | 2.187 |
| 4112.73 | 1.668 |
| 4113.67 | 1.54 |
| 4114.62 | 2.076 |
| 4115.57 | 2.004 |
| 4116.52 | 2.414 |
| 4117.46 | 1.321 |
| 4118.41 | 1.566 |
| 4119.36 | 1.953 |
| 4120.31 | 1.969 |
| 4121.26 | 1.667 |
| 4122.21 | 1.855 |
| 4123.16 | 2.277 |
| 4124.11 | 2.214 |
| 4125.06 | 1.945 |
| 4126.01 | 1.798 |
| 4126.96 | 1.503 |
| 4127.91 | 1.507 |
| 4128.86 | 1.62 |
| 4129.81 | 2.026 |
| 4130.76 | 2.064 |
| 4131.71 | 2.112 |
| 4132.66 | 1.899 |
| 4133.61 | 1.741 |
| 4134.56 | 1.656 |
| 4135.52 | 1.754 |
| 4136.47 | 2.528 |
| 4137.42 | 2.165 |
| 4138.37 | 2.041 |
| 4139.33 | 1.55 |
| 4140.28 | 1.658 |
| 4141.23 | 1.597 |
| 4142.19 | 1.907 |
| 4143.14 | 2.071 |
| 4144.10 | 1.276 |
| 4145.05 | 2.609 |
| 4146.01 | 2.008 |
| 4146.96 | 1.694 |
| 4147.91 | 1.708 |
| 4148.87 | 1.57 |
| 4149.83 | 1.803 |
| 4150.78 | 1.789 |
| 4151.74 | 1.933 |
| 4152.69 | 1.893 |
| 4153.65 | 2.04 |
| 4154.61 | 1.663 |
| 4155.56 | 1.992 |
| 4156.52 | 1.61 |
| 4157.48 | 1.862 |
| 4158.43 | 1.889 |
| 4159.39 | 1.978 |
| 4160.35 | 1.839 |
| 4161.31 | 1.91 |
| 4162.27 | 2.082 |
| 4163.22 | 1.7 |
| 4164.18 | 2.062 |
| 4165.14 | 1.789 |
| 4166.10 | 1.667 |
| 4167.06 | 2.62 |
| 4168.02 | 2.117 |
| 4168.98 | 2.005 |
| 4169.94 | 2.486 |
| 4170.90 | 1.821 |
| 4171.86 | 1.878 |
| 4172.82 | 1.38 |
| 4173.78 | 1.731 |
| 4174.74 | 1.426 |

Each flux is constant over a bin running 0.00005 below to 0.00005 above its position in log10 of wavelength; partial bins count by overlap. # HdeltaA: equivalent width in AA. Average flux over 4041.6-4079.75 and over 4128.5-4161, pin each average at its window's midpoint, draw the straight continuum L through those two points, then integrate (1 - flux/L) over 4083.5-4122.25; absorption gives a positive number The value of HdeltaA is 1.1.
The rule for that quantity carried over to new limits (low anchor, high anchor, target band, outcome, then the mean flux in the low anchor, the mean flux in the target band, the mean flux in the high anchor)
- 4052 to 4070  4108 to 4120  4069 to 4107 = -2.0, 1.77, 1.87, 1.78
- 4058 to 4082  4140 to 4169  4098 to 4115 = 1.6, 1.82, 1.67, 1.88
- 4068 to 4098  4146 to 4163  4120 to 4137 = -0.1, 1.95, 1.9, 1.84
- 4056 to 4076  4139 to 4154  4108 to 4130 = 0.3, 1.87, 1.81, 1.82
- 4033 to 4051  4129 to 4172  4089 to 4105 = 1.3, 1.96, 1.77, 1.91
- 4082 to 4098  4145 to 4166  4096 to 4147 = 3.3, 1.98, 1.8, 1.86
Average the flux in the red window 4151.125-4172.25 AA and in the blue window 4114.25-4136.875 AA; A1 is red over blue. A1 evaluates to 1.03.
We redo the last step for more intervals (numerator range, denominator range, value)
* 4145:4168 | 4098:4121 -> 1.10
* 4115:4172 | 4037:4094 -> 0.99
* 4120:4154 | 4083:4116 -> 1.03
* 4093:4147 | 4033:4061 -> 0.95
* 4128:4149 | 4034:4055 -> 0.96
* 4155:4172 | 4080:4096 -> 0.99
